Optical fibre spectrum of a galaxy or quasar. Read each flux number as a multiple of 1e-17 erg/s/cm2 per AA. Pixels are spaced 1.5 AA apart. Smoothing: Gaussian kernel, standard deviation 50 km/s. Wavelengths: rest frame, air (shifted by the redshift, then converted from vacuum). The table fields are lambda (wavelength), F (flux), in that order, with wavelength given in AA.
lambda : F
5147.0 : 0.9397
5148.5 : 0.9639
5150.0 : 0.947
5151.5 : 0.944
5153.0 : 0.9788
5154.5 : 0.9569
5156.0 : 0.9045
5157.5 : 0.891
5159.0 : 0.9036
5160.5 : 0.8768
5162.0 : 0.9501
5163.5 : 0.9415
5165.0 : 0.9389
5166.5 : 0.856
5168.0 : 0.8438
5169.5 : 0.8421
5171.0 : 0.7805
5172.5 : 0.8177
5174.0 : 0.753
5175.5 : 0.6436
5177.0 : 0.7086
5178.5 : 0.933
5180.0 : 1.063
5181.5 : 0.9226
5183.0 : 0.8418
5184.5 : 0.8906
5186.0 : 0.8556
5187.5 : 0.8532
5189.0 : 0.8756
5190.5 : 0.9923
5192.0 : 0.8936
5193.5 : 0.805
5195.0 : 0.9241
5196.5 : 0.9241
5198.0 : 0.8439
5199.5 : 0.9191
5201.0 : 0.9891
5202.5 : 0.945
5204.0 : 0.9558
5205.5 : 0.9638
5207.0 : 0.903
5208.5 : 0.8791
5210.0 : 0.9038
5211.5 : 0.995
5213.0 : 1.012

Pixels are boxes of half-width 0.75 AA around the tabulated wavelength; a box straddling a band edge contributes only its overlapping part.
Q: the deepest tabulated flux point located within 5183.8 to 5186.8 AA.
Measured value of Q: 0.8556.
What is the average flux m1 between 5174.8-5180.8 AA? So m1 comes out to 0.839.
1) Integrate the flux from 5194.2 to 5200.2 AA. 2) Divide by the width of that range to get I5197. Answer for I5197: 0.902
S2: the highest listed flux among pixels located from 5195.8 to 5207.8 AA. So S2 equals 0.9891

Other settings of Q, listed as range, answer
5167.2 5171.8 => 0.7805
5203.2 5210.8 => 0.8791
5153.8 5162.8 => 0.8768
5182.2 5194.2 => 0.805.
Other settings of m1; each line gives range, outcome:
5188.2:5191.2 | 0.932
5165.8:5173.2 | 0.828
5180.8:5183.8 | 0.882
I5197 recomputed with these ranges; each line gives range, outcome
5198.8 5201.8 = 0.955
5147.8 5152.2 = 0.952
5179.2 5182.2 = 0.993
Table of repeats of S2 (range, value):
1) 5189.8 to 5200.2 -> 0.9923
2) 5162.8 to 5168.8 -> 0.9415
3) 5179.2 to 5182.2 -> 1.063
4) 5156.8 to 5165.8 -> 0.9501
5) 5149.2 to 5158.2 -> 0.9788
